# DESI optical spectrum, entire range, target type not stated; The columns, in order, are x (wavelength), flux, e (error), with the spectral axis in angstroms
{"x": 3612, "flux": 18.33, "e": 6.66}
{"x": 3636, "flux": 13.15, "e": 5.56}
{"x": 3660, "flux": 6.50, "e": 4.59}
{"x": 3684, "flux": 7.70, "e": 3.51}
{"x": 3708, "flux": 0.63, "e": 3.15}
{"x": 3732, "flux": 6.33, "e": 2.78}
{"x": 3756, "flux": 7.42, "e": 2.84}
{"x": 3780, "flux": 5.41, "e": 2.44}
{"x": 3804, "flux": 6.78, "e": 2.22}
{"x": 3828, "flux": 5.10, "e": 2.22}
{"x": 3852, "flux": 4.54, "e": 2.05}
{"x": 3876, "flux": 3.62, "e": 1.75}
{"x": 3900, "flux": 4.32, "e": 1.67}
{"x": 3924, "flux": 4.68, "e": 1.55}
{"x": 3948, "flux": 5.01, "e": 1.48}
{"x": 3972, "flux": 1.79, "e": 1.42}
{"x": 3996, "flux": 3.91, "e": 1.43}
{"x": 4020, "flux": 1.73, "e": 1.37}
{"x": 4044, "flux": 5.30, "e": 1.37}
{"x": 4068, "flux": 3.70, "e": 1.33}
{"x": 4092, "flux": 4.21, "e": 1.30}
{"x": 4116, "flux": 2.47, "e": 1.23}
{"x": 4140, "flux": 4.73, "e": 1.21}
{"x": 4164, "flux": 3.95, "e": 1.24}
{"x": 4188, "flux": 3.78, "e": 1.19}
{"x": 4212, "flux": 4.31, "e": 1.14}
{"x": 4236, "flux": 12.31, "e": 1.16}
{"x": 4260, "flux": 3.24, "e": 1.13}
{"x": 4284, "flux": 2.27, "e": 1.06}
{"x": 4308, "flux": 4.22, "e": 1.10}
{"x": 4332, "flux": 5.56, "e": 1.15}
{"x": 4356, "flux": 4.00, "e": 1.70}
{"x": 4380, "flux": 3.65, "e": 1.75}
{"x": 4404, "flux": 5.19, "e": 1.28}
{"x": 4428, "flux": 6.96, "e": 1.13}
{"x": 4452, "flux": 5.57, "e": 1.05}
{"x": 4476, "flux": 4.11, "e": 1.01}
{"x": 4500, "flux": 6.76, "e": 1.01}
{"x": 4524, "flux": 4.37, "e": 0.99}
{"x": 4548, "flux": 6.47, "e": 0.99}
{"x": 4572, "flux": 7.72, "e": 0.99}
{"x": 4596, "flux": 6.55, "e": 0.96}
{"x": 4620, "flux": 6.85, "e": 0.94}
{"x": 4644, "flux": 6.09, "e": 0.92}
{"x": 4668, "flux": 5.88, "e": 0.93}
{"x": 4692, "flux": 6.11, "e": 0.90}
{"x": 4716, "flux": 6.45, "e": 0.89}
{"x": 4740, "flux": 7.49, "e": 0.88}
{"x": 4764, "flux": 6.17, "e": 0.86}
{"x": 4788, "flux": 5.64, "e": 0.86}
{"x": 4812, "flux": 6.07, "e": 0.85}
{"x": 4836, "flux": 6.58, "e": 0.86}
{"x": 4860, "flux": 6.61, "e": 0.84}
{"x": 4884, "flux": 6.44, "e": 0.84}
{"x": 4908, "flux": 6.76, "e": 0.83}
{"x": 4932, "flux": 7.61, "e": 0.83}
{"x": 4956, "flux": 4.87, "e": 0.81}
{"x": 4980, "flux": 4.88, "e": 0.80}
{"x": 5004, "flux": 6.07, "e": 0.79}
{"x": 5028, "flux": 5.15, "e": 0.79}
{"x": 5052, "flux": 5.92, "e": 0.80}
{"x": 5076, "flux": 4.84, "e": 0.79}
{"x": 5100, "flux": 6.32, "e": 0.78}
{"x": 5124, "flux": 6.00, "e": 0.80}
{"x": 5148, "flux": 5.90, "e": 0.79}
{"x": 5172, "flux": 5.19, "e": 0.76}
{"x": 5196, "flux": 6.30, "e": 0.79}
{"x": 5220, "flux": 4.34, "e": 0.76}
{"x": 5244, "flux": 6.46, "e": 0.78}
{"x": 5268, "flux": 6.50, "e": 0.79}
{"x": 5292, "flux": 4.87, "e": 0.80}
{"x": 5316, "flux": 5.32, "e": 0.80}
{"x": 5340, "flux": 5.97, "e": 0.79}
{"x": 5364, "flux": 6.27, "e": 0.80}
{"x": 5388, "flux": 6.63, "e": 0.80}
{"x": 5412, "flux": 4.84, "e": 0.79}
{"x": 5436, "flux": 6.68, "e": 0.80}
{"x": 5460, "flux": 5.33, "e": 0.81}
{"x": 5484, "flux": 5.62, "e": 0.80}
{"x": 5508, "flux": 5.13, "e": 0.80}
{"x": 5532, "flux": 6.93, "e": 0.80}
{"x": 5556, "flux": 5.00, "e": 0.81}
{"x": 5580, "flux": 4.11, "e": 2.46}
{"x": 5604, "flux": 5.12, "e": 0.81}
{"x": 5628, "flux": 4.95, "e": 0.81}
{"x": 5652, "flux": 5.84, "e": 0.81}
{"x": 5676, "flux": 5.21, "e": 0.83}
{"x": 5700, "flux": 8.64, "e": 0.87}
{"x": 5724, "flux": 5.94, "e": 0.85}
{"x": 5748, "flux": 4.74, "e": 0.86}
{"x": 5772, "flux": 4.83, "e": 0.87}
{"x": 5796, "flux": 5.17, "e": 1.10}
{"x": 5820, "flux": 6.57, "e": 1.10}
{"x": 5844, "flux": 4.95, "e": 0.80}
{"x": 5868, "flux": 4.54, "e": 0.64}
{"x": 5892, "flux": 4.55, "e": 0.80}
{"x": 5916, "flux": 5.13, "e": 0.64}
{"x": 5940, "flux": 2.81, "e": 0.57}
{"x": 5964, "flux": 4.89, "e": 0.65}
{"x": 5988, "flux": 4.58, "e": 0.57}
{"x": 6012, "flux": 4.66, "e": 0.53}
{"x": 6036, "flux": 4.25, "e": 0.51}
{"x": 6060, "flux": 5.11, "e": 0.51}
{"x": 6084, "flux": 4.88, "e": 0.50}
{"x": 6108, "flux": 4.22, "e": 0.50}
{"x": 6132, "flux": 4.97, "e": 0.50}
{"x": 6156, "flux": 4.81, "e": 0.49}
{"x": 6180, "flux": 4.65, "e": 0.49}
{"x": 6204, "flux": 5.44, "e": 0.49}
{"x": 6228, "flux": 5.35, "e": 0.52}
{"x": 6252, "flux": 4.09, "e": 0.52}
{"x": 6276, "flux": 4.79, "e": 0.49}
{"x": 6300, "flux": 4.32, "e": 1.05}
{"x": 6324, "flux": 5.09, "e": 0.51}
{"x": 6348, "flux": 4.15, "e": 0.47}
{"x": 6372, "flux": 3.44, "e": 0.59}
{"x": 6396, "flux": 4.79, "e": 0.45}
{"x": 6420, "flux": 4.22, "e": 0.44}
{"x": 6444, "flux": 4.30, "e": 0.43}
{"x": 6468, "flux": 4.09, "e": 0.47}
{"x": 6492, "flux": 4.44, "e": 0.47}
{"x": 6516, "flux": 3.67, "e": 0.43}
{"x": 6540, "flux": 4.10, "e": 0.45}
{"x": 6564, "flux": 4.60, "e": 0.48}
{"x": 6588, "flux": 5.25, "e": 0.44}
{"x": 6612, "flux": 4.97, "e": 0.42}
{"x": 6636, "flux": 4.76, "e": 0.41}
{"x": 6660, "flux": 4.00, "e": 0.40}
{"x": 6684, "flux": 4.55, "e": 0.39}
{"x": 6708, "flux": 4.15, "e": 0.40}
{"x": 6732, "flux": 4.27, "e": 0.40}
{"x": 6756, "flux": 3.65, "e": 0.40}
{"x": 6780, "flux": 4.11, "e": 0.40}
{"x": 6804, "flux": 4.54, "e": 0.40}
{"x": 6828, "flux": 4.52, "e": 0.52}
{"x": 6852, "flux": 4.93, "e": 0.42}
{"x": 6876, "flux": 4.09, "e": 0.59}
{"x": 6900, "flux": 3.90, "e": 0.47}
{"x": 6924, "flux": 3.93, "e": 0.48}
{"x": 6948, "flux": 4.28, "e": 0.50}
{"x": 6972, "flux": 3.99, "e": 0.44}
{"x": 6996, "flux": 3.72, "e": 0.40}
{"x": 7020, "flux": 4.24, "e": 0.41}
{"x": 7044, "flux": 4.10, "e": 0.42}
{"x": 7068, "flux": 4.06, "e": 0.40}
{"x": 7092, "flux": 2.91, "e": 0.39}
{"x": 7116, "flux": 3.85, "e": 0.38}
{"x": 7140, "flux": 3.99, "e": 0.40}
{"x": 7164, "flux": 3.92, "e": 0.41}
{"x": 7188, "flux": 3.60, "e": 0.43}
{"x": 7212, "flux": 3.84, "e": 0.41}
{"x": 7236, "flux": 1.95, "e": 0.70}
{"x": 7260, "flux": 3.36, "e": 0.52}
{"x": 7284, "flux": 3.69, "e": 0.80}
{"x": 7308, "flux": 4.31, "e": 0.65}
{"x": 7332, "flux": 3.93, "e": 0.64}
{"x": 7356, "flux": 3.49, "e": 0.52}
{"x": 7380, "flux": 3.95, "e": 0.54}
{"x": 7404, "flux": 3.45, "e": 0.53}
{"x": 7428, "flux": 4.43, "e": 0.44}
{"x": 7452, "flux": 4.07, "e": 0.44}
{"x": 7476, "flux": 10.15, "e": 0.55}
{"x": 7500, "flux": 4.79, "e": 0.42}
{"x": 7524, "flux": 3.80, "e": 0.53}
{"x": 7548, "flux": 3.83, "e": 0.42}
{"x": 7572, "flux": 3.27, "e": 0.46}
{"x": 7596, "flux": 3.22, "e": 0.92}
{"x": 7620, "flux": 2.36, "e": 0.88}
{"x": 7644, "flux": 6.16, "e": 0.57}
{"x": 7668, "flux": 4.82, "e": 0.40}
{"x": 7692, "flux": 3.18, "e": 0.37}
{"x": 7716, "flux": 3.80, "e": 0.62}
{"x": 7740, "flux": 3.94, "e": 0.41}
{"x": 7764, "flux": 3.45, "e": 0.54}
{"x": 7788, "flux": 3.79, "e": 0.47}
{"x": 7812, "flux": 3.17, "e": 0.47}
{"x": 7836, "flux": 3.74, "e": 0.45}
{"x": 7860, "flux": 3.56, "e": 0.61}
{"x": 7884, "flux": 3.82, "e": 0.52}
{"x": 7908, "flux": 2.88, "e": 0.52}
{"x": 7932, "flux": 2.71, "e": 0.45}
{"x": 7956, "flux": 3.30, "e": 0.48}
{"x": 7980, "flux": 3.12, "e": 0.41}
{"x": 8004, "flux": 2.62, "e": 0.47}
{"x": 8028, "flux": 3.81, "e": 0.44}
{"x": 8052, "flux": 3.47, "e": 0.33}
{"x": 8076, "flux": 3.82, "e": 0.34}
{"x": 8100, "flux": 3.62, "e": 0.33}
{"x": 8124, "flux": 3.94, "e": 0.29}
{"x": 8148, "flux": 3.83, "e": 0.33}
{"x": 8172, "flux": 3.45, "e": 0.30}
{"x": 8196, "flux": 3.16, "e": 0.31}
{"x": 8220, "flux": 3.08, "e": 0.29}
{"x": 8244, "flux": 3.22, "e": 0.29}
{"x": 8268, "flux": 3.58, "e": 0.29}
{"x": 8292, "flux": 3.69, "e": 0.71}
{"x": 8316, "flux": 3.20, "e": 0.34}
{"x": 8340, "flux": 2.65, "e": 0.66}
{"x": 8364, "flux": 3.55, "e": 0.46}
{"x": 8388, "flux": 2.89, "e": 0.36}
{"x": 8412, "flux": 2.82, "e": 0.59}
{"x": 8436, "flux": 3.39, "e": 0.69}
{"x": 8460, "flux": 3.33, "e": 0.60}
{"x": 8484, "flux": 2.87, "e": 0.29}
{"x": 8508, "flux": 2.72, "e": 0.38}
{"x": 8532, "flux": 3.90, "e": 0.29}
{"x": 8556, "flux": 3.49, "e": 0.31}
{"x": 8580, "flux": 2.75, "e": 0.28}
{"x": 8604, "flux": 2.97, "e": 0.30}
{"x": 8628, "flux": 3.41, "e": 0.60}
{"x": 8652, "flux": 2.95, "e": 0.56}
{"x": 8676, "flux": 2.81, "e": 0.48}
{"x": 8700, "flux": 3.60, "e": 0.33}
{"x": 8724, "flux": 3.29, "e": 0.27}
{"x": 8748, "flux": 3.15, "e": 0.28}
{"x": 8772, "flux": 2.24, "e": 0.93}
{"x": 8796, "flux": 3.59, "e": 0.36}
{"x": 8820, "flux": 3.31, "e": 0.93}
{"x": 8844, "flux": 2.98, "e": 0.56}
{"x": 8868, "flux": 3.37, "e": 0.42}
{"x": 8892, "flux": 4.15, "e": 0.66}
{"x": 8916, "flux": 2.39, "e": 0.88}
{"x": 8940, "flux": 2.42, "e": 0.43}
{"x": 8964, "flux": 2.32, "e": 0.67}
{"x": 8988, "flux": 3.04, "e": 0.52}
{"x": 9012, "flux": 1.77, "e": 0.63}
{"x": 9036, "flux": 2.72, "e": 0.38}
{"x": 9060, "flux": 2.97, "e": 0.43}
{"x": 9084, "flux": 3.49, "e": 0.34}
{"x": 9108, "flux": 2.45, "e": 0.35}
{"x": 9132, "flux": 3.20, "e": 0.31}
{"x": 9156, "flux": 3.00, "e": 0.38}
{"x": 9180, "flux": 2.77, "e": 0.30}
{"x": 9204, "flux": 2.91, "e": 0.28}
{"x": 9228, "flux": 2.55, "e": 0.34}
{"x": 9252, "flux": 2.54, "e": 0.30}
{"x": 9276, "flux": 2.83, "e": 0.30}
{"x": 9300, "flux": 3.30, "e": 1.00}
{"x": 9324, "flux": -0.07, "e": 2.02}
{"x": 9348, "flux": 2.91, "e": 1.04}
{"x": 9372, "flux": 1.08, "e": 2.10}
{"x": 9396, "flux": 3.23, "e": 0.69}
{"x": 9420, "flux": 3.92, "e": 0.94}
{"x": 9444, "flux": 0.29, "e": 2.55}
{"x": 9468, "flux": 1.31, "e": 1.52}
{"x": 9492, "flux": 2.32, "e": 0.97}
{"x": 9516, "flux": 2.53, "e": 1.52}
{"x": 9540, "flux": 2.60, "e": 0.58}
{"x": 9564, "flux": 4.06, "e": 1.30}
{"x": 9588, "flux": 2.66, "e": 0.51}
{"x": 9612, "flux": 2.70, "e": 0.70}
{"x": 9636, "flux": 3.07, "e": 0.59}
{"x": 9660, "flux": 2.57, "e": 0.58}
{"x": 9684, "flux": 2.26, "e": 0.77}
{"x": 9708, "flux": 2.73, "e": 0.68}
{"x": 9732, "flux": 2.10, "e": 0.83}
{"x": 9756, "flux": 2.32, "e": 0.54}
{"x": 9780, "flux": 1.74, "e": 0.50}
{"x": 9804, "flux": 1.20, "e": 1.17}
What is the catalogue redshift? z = 0.14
